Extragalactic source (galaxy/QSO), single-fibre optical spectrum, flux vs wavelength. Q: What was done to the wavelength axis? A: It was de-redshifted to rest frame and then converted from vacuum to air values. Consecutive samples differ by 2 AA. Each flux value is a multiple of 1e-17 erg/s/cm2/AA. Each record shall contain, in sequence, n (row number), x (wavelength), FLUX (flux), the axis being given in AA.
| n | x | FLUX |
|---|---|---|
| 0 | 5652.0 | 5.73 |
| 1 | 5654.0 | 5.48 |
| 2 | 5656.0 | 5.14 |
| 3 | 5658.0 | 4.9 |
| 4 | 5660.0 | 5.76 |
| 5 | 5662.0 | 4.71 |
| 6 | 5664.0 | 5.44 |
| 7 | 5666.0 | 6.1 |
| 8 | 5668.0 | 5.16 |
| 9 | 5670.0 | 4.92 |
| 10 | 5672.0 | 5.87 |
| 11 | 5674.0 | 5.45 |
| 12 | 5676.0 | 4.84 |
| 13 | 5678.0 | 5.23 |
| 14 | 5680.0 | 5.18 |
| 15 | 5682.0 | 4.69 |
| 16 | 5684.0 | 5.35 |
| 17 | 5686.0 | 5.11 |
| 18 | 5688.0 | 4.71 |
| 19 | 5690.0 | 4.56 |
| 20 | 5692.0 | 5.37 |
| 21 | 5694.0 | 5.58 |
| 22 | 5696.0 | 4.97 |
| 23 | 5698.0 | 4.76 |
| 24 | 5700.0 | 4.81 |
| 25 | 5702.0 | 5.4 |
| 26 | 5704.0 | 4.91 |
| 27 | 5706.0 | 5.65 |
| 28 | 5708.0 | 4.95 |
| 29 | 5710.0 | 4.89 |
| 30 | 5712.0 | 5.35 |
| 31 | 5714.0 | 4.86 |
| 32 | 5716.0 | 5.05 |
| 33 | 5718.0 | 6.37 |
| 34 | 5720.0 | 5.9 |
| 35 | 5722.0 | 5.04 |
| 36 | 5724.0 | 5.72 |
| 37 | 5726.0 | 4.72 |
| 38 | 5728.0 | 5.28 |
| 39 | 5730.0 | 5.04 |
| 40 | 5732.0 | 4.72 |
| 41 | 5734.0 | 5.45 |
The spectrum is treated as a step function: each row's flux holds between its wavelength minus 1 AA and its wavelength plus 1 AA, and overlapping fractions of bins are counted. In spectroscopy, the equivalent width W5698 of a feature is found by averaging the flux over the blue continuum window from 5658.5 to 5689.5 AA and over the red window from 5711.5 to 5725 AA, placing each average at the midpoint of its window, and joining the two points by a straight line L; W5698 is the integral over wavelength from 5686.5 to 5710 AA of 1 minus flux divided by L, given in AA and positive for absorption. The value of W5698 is 1.3 AA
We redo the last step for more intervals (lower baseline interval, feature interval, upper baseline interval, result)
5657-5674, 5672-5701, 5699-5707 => 1.08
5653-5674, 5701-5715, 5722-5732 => 0.14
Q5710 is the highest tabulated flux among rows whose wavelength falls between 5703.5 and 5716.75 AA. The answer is 5.65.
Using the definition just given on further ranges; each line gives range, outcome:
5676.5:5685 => 5.35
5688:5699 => 5.58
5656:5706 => 6.1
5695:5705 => 5.4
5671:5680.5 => 5.87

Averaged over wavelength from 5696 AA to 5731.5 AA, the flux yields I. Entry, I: 5.2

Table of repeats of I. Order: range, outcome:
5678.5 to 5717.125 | 5.07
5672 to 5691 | 5.06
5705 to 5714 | 5.17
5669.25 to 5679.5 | 5.27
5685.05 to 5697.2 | 5.04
